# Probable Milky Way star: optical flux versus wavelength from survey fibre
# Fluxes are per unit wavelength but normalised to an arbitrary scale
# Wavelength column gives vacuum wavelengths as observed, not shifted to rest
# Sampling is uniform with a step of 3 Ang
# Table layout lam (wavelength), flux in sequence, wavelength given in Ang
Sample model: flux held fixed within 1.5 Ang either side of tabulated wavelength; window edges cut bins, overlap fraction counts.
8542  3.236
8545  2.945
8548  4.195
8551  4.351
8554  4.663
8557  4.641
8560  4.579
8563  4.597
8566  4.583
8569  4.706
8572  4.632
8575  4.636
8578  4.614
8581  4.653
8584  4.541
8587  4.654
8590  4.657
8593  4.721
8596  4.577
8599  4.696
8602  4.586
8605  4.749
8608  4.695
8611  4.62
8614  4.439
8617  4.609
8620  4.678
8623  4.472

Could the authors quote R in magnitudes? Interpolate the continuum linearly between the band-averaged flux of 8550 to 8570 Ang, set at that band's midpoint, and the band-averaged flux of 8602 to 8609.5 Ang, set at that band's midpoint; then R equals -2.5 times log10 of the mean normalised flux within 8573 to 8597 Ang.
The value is 0.00 mag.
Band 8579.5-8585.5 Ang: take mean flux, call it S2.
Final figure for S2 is 4.6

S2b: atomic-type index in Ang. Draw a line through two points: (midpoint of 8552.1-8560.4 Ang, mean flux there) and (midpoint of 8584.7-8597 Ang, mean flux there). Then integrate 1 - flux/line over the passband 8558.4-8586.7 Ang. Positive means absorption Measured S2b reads 0.1 Ang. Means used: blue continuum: 4.62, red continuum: 4.65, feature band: 4.62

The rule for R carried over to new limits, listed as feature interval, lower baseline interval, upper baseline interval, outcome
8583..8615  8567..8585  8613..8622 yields -0.008 mag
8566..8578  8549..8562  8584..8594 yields -0.010 mag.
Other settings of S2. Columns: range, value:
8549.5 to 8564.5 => 4.57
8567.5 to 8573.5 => 4.67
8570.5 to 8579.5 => 4.63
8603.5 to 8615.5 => 4.63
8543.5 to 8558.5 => 4.16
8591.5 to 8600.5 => 4.66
